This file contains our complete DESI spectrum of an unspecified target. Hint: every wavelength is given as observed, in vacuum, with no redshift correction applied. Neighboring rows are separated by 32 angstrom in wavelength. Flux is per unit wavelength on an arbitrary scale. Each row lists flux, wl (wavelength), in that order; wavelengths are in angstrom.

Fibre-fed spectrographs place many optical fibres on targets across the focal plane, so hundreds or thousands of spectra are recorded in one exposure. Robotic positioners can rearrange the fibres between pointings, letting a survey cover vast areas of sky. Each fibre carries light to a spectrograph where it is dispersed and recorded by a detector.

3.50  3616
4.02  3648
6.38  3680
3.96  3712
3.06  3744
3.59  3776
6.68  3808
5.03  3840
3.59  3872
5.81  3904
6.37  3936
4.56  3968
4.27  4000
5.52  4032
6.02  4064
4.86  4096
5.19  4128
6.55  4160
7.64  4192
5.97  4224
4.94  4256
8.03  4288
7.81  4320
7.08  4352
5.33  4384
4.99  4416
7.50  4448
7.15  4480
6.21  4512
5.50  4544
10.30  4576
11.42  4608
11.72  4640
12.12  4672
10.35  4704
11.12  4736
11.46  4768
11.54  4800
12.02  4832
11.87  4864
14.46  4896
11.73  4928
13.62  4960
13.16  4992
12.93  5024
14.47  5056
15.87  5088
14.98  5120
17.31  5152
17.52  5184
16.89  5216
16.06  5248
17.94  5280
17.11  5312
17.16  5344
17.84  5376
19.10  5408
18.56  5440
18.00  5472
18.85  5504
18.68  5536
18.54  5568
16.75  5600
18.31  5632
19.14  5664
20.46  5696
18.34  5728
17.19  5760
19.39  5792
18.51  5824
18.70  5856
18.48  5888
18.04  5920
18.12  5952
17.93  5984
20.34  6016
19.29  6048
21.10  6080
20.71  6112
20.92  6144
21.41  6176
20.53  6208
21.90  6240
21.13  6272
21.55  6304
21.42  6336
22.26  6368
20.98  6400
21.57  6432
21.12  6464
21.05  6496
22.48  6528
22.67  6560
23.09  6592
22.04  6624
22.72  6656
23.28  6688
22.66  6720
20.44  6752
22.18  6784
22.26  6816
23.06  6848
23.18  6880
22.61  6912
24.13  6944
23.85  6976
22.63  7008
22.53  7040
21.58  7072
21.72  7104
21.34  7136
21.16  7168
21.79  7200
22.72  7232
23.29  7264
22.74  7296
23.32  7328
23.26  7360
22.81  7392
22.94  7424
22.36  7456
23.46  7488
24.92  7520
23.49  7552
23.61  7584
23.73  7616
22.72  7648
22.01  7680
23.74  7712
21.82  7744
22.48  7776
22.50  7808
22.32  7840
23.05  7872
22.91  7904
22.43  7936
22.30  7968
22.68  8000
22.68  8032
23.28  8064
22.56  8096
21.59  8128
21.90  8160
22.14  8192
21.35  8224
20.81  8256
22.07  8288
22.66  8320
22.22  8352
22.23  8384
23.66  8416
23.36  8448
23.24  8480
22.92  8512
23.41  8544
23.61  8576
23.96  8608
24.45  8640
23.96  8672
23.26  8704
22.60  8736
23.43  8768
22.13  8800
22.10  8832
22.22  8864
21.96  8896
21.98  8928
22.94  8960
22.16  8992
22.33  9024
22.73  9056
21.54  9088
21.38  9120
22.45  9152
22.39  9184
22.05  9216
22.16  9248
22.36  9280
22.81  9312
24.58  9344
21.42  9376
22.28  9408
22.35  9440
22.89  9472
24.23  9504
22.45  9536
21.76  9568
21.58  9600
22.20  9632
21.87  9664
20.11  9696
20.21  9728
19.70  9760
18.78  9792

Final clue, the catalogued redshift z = 0.15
